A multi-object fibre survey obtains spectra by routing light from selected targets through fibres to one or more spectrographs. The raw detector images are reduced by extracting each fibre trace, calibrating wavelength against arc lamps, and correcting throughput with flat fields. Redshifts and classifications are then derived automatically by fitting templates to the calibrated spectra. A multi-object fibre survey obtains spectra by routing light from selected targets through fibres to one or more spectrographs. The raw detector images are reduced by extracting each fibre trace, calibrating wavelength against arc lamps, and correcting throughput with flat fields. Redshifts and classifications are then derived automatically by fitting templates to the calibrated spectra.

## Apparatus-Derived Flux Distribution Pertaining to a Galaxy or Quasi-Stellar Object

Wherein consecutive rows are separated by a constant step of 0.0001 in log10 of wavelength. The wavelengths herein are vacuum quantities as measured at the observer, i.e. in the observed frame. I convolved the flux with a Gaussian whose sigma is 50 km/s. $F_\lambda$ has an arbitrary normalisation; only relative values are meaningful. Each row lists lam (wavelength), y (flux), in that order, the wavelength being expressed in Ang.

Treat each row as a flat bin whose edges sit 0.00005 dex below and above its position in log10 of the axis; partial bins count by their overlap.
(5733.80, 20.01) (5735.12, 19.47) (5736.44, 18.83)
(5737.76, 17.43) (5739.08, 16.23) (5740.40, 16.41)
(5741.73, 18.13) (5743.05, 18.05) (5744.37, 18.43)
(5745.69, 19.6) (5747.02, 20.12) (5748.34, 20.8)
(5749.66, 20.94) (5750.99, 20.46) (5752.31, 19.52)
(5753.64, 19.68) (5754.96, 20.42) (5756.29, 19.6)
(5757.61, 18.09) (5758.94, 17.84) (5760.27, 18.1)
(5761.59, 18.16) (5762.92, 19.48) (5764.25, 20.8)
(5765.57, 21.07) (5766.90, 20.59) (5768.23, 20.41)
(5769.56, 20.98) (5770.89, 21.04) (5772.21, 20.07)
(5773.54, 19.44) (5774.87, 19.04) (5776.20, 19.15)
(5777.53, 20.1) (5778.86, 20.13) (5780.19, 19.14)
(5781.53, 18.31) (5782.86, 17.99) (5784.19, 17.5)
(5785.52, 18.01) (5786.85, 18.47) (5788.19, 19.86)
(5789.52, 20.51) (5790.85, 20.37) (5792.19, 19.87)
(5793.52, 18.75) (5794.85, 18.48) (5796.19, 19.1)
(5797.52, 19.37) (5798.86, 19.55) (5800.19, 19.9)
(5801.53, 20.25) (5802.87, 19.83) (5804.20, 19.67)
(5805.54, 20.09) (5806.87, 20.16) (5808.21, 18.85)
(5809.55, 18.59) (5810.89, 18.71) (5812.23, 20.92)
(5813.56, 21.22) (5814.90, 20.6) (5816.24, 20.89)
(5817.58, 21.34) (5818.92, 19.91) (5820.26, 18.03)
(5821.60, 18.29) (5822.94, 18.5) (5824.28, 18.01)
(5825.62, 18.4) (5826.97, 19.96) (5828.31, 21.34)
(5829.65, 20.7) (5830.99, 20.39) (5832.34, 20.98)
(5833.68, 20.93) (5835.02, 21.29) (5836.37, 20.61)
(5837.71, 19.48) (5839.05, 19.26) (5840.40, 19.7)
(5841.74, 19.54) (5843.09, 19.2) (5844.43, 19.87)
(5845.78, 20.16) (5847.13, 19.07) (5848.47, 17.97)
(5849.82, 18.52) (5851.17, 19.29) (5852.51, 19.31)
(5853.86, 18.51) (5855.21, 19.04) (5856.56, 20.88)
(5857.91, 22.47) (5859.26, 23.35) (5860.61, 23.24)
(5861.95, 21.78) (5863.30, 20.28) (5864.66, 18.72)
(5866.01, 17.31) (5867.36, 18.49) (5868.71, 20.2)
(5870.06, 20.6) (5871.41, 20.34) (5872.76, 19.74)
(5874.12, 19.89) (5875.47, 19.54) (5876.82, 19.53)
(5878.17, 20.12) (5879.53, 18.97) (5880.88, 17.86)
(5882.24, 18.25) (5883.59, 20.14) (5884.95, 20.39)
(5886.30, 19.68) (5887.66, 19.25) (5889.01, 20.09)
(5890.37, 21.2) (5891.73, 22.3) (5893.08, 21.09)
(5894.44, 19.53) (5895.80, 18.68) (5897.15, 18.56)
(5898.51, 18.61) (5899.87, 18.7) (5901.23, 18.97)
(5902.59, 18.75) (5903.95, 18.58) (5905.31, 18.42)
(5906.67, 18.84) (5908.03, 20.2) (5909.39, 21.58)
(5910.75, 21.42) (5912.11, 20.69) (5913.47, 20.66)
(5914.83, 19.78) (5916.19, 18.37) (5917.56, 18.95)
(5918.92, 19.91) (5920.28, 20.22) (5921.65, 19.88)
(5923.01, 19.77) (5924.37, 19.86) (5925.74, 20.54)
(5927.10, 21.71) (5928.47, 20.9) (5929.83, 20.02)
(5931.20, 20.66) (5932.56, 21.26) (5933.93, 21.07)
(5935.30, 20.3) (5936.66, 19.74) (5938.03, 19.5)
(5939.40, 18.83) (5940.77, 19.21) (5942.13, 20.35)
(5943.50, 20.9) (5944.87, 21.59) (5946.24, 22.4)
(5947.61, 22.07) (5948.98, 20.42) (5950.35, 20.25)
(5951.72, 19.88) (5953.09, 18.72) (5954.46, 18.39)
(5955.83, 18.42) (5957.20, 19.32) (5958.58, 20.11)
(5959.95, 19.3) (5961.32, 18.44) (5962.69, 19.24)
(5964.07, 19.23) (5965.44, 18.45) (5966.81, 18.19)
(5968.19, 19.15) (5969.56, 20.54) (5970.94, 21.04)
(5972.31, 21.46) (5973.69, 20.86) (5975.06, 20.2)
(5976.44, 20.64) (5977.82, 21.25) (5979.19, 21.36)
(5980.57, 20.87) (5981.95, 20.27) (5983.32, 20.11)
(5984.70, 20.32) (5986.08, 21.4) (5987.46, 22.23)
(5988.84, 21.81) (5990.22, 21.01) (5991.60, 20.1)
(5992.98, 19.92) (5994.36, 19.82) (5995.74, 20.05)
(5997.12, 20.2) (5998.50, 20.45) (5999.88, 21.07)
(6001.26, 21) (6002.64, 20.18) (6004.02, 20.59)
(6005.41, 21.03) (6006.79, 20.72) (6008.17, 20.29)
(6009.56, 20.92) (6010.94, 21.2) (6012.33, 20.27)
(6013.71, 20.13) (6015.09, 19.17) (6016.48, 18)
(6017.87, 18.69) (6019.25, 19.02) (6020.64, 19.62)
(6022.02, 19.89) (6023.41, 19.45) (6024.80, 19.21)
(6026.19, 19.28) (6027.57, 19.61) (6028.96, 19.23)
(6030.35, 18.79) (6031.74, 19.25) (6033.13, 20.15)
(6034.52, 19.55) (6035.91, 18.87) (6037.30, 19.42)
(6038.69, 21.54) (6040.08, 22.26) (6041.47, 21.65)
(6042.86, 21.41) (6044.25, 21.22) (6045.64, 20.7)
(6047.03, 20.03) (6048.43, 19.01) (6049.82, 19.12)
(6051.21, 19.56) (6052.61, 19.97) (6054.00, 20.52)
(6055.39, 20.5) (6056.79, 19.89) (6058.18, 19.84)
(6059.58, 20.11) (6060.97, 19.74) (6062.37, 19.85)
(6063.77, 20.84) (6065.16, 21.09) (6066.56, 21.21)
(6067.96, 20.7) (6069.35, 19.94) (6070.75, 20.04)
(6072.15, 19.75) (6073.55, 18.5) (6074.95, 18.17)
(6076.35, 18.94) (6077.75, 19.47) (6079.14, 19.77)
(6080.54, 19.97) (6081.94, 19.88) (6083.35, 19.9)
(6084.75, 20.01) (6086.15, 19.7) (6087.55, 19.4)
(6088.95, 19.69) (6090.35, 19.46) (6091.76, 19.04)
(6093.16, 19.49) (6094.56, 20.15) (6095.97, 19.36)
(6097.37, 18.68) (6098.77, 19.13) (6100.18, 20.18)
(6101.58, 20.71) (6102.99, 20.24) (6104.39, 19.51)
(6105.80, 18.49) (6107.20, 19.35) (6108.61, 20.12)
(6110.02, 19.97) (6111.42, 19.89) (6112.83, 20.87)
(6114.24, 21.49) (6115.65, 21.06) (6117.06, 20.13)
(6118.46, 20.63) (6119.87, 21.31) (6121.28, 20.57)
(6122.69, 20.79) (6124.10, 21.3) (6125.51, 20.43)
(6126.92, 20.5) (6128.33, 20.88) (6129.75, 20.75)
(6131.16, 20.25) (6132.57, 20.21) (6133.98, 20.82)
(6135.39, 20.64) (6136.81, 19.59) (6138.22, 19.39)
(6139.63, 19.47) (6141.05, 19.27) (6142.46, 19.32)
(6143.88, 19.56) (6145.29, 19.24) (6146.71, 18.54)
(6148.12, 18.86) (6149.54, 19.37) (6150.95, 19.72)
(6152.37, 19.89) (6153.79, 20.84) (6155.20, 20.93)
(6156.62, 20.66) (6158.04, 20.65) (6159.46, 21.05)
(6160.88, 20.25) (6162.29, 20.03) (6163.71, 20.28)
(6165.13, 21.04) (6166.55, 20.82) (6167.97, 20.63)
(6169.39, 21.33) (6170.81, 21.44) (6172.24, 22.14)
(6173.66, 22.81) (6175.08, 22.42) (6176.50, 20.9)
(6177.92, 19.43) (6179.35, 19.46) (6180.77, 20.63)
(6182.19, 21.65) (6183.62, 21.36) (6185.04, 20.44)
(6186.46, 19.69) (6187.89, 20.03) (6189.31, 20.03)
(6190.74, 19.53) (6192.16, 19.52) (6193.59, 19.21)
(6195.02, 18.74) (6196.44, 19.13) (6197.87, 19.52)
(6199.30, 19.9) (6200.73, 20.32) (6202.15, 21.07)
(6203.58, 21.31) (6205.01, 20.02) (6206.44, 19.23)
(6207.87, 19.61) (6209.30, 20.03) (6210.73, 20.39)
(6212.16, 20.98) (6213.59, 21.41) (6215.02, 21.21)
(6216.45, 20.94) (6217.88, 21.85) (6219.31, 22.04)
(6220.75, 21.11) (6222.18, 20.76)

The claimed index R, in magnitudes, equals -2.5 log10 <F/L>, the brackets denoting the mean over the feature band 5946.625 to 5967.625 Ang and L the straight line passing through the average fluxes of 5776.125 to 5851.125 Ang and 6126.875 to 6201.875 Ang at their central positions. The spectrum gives 0.025 mag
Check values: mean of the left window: 19.6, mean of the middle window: 19.4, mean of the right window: 20.2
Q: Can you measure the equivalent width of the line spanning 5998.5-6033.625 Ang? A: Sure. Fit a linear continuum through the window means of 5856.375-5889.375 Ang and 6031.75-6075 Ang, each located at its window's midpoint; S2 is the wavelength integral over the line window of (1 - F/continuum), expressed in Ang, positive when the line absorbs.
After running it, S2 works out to 0.47 Ang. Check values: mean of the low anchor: 20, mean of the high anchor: 20.2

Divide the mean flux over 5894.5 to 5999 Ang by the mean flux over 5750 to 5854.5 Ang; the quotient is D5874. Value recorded 1.02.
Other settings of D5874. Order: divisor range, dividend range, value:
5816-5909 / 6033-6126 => 1.02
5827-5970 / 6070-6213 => 1.01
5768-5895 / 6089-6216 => 1.02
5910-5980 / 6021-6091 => 0.99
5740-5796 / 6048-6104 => 1.02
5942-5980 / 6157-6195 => 1.03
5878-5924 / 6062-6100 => 1.00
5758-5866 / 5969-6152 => 1.02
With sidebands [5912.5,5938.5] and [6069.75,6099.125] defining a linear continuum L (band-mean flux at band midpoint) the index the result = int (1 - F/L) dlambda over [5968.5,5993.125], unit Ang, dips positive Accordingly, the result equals -1.1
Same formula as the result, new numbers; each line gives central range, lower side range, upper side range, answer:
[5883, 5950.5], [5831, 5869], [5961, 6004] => 0.28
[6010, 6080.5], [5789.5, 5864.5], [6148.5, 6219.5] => 1.32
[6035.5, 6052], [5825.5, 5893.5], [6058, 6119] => -0.44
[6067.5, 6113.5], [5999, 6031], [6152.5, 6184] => 1.69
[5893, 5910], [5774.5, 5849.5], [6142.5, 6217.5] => 0.49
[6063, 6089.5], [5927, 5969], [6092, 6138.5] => 0.39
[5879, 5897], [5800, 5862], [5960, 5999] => 0.28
